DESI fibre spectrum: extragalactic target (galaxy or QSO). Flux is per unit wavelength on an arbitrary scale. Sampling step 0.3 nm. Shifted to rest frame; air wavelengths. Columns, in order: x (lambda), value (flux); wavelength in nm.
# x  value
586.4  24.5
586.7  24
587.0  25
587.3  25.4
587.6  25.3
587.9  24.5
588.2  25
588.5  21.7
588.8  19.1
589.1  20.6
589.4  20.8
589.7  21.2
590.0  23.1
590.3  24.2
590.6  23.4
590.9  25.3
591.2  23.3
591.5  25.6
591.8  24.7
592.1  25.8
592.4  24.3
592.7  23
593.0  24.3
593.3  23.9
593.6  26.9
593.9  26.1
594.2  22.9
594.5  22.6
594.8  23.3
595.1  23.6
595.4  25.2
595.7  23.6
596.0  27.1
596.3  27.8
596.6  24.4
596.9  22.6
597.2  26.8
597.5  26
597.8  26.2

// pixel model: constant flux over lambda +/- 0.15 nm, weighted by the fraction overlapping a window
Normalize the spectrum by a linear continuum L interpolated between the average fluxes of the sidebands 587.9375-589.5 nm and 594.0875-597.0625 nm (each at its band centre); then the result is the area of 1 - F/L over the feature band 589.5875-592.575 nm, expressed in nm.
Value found -0.20 nm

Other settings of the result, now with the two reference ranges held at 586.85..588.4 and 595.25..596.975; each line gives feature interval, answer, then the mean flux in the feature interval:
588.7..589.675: 0.18 nm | 20.4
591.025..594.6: 0.09 nm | 24.5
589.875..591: 0.05 nm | 24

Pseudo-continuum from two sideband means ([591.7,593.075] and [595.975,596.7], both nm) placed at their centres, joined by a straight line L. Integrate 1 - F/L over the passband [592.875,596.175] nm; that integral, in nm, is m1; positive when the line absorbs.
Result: 0.13 nm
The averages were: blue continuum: 24.4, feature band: 24.5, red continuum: 26.5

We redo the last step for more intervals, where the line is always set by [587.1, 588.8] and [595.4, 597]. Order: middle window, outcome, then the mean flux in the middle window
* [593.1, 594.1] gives -0.03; 25.4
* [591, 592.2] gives -0.02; 24.8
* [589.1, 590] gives 0.11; 21.3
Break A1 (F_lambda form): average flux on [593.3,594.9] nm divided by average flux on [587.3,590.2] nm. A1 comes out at 1.08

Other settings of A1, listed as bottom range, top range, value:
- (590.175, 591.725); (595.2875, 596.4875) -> 1.06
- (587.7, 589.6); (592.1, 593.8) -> 1.12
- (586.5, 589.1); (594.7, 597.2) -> 1.05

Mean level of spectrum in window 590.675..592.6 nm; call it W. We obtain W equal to 24.7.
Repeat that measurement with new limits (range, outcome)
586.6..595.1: 23.8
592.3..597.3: 24.6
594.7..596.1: 24.5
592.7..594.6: 24.4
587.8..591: 22.6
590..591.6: 24.2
